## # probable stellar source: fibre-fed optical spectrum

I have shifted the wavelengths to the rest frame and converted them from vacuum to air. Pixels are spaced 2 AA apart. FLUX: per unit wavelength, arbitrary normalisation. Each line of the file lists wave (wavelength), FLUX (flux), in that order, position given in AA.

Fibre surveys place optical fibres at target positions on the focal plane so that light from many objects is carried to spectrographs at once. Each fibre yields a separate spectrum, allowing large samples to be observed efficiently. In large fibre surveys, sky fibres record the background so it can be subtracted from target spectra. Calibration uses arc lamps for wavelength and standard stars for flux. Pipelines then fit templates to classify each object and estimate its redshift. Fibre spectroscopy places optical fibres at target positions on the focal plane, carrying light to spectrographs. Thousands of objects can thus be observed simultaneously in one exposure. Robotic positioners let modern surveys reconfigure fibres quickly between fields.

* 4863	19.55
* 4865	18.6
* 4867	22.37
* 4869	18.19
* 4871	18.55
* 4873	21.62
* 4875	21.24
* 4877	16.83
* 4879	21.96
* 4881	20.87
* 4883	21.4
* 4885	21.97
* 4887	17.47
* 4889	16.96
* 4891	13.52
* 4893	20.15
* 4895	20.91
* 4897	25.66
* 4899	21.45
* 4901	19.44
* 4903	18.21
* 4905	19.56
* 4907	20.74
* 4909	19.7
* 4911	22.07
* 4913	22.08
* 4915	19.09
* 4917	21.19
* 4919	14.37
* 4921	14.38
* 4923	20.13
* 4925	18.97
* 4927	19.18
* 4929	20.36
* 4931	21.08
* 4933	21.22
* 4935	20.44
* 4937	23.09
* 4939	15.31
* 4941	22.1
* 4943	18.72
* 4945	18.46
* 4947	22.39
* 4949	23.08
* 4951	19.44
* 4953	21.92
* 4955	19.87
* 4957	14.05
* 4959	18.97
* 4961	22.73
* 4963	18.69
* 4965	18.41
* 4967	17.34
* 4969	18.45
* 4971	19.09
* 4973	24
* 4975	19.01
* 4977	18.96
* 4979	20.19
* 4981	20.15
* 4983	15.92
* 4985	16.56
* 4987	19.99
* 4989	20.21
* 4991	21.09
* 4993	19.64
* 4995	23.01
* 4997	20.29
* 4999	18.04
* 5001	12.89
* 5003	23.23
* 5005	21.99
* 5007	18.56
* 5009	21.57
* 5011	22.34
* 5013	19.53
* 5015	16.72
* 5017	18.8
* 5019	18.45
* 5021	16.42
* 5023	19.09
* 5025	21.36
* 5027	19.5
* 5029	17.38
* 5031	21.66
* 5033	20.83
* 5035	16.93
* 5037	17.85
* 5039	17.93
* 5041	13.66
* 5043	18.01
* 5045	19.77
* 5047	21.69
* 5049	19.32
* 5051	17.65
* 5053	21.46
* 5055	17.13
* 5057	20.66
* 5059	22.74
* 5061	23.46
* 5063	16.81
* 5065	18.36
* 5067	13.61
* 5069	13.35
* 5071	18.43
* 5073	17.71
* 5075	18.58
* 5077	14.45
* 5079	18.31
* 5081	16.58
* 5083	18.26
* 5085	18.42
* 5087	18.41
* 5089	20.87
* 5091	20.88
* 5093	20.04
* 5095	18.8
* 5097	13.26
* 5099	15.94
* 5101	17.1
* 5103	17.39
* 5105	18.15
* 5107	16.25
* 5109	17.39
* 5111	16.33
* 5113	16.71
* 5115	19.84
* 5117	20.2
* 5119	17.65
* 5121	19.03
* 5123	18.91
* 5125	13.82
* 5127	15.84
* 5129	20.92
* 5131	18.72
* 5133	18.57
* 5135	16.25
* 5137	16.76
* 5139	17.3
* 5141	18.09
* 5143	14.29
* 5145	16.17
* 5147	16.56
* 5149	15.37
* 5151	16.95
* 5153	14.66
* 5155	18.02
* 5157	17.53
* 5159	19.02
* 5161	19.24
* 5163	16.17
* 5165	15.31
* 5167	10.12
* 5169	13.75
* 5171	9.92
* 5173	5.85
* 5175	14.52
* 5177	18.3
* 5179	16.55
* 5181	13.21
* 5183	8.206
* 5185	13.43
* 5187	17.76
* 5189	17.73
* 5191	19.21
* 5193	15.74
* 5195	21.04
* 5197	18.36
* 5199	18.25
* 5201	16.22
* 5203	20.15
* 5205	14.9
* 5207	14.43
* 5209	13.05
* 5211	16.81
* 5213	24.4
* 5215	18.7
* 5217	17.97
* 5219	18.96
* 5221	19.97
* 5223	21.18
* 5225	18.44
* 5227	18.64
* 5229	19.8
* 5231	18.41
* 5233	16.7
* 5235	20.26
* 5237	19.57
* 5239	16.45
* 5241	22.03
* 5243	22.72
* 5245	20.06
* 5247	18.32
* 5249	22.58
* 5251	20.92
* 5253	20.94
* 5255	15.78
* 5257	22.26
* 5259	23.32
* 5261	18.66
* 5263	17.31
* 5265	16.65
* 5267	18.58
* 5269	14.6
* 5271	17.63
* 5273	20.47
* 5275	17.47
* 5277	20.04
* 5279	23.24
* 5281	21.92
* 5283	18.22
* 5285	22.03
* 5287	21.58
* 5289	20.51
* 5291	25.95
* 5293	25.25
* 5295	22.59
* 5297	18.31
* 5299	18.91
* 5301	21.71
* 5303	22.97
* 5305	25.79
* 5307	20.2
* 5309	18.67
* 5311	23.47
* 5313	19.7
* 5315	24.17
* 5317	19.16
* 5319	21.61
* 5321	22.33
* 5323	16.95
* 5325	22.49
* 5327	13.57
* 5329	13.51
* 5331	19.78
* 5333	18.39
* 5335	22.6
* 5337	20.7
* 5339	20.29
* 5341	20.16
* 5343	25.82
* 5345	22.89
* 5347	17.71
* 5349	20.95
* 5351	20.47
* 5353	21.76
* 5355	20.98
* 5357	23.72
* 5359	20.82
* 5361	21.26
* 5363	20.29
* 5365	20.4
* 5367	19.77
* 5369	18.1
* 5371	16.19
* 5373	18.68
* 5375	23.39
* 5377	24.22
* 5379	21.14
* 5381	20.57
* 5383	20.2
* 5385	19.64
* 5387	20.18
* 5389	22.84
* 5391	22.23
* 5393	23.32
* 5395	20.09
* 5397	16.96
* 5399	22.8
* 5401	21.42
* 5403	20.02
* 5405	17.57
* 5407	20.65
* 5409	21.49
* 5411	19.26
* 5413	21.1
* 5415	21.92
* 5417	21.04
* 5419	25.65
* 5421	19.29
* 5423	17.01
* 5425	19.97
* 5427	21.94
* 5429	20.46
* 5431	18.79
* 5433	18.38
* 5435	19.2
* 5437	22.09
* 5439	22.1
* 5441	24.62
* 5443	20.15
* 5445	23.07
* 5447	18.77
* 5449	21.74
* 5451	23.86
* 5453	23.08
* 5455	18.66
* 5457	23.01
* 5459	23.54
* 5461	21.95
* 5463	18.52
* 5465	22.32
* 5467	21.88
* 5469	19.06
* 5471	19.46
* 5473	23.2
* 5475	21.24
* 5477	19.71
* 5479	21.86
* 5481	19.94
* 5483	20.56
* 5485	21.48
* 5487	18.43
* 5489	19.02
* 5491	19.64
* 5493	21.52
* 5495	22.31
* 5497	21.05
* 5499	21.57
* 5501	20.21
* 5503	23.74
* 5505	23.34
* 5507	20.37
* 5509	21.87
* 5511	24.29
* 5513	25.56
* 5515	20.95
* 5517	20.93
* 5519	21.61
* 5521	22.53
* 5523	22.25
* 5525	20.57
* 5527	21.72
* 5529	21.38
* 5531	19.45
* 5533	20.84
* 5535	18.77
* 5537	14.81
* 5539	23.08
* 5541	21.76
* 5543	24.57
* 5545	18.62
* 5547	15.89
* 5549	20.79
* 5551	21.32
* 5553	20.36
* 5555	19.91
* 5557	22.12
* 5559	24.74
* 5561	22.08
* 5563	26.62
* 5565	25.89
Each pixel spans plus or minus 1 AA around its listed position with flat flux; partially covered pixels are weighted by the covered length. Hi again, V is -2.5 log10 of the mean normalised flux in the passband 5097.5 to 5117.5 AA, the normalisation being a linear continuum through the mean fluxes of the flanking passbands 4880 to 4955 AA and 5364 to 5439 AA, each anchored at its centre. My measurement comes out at 0.162 mag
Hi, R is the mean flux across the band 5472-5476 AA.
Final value 22.2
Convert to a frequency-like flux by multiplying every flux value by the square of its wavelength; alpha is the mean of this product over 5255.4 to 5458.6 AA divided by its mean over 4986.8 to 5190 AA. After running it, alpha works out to 1.3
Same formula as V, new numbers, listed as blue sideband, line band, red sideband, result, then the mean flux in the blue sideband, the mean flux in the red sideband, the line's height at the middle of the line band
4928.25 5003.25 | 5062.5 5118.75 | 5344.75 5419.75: 0.14 mag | 19.7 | 20.8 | 20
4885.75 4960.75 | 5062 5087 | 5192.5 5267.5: 0.14 mag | 19.7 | 18.9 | 19.3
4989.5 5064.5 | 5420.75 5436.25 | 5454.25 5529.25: 0.09 mag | 19.4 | 21.4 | 21.1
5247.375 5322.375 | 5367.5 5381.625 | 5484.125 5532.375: 0.04 mag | 20.7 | 21.5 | 21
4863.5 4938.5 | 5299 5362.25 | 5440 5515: 0.02 mag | 19.8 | 21.5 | 21.1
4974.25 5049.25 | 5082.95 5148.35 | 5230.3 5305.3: 0.11 mag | 19.2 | 20.2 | 19.6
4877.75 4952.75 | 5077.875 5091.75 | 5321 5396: 0.08 mag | 19.9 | 20.5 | 20.1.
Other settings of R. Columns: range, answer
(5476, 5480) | 20.8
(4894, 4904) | 21.1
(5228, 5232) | 19.1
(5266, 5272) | 16.9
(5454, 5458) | 20.8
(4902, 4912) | 20.1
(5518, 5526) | 21.7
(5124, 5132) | 17.3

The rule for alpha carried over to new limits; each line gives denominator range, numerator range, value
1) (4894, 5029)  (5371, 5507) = 1.28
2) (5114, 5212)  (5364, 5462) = 1.41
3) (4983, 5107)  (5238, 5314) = 1.20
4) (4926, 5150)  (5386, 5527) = 1.33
